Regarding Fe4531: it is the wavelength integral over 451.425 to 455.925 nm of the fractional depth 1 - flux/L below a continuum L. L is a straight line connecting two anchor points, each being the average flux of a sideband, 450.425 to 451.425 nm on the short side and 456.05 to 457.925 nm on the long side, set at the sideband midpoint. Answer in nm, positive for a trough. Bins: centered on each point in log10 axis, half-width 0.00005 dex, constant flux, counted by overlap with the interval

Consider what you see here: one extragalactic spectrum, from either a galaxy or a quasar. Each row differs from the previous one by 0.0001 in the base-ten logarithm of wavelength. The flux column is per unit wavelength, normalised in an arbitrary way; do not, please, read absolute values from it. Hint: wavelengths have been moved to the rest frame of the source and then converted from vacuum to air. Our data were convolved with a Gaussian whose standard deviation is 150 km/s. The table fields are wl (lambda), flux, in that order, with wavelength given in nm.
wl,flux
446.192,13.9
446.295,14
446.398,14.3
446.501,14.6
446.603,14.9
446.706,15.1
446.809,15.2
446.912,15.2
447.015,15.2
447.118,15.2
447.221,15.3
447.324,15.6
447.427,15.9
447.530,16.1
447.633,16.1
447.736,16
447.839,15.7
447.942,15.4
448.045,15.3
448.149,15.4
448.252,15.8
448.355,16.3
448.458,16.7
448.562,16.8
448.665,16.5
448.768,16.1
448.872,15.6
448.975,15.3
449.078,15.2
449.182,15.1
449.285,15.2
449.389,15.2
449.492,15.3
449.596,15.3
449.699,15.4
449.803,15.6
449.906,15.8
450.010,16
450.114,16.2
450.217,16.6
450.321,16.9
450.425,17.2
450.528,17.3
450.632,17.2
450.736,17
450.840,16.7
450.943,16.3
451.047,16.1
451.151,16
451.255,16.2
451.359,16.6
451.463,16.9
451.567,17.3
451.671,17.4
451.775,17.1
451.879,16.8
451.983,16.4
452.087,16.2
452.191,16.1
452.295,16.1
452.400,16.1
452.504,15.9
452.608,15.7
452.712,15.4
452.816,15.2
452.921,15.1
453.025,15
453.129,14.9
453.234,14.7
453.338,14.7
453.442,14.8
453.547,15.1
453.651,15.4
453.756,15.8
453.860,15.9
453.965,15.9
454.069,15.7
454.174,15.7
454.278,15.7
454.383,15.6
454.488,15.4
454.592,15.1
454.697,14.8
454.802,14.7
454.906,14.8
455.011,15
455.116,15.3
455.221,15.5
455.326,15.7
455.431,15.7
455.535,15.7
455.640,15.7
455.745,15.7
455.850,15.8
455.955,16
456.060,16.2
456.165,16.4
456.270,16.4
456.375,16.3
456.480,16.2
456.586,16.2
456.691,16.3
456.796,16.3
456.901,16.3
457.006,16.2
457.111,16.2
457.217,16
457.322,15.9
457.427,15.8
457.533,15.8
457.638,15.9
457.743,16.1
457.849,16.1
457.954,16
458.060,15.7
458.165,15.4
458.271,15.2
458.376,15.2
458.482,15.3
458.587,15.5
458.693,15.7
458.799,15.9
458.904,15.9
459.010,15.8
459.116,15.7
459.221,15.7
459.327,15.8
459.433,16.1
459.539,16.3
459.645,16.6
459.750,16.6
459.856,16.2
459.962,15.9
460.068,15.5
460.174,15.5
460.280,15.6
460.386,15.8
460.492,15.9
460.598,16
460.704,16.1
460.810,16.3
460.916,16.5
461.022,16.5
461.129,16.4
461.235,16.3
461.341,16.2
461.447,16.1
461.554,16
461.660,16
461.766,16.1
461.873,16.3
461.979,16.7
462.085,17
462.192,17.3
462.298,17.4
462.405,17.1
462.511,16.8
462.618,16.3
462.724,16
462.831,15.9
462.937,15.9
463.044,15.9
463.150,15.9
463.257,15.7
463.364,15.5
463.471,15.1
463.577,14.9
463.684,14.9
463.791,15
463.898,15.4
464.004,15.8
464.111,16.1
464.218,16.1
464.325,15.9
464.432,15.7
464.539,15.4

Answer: 0.21 nm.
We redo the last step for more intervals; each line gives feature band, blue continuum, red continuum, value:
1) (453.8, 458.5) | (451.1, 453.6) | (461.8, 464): 0.059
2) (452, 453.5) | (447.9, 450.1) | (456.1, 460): 0.034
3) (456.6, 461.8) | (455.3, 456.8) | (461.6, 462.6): 0.136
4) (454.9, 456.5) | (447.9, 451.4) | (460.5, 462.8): 0.044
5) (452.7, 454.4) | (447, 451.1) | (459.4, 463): 0.079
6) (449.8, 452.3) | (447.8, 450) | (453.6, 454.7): -0.153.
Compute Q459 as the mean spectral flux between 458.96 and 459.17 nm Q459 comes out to 15.8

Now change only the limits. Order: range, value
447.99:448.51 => 15.9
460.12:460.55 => 15.7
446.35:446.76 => 14.7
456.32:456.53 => 16.3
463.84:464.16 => 15.8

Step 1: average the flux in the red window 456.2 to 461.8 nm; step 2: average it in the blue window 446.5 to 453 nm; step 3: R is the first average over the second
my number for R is 1.00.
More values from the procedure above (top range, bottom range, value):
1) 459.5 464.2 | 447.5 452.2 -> 0.99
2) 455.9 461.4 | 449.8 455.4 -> 1.01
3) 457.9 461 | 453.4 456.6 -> 1.02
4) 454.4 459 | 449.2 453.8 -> 0.98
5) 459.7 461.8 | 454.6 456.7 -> 1.02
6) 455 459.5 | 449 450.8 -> 0.99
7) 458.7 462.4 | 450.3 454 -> 1.01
